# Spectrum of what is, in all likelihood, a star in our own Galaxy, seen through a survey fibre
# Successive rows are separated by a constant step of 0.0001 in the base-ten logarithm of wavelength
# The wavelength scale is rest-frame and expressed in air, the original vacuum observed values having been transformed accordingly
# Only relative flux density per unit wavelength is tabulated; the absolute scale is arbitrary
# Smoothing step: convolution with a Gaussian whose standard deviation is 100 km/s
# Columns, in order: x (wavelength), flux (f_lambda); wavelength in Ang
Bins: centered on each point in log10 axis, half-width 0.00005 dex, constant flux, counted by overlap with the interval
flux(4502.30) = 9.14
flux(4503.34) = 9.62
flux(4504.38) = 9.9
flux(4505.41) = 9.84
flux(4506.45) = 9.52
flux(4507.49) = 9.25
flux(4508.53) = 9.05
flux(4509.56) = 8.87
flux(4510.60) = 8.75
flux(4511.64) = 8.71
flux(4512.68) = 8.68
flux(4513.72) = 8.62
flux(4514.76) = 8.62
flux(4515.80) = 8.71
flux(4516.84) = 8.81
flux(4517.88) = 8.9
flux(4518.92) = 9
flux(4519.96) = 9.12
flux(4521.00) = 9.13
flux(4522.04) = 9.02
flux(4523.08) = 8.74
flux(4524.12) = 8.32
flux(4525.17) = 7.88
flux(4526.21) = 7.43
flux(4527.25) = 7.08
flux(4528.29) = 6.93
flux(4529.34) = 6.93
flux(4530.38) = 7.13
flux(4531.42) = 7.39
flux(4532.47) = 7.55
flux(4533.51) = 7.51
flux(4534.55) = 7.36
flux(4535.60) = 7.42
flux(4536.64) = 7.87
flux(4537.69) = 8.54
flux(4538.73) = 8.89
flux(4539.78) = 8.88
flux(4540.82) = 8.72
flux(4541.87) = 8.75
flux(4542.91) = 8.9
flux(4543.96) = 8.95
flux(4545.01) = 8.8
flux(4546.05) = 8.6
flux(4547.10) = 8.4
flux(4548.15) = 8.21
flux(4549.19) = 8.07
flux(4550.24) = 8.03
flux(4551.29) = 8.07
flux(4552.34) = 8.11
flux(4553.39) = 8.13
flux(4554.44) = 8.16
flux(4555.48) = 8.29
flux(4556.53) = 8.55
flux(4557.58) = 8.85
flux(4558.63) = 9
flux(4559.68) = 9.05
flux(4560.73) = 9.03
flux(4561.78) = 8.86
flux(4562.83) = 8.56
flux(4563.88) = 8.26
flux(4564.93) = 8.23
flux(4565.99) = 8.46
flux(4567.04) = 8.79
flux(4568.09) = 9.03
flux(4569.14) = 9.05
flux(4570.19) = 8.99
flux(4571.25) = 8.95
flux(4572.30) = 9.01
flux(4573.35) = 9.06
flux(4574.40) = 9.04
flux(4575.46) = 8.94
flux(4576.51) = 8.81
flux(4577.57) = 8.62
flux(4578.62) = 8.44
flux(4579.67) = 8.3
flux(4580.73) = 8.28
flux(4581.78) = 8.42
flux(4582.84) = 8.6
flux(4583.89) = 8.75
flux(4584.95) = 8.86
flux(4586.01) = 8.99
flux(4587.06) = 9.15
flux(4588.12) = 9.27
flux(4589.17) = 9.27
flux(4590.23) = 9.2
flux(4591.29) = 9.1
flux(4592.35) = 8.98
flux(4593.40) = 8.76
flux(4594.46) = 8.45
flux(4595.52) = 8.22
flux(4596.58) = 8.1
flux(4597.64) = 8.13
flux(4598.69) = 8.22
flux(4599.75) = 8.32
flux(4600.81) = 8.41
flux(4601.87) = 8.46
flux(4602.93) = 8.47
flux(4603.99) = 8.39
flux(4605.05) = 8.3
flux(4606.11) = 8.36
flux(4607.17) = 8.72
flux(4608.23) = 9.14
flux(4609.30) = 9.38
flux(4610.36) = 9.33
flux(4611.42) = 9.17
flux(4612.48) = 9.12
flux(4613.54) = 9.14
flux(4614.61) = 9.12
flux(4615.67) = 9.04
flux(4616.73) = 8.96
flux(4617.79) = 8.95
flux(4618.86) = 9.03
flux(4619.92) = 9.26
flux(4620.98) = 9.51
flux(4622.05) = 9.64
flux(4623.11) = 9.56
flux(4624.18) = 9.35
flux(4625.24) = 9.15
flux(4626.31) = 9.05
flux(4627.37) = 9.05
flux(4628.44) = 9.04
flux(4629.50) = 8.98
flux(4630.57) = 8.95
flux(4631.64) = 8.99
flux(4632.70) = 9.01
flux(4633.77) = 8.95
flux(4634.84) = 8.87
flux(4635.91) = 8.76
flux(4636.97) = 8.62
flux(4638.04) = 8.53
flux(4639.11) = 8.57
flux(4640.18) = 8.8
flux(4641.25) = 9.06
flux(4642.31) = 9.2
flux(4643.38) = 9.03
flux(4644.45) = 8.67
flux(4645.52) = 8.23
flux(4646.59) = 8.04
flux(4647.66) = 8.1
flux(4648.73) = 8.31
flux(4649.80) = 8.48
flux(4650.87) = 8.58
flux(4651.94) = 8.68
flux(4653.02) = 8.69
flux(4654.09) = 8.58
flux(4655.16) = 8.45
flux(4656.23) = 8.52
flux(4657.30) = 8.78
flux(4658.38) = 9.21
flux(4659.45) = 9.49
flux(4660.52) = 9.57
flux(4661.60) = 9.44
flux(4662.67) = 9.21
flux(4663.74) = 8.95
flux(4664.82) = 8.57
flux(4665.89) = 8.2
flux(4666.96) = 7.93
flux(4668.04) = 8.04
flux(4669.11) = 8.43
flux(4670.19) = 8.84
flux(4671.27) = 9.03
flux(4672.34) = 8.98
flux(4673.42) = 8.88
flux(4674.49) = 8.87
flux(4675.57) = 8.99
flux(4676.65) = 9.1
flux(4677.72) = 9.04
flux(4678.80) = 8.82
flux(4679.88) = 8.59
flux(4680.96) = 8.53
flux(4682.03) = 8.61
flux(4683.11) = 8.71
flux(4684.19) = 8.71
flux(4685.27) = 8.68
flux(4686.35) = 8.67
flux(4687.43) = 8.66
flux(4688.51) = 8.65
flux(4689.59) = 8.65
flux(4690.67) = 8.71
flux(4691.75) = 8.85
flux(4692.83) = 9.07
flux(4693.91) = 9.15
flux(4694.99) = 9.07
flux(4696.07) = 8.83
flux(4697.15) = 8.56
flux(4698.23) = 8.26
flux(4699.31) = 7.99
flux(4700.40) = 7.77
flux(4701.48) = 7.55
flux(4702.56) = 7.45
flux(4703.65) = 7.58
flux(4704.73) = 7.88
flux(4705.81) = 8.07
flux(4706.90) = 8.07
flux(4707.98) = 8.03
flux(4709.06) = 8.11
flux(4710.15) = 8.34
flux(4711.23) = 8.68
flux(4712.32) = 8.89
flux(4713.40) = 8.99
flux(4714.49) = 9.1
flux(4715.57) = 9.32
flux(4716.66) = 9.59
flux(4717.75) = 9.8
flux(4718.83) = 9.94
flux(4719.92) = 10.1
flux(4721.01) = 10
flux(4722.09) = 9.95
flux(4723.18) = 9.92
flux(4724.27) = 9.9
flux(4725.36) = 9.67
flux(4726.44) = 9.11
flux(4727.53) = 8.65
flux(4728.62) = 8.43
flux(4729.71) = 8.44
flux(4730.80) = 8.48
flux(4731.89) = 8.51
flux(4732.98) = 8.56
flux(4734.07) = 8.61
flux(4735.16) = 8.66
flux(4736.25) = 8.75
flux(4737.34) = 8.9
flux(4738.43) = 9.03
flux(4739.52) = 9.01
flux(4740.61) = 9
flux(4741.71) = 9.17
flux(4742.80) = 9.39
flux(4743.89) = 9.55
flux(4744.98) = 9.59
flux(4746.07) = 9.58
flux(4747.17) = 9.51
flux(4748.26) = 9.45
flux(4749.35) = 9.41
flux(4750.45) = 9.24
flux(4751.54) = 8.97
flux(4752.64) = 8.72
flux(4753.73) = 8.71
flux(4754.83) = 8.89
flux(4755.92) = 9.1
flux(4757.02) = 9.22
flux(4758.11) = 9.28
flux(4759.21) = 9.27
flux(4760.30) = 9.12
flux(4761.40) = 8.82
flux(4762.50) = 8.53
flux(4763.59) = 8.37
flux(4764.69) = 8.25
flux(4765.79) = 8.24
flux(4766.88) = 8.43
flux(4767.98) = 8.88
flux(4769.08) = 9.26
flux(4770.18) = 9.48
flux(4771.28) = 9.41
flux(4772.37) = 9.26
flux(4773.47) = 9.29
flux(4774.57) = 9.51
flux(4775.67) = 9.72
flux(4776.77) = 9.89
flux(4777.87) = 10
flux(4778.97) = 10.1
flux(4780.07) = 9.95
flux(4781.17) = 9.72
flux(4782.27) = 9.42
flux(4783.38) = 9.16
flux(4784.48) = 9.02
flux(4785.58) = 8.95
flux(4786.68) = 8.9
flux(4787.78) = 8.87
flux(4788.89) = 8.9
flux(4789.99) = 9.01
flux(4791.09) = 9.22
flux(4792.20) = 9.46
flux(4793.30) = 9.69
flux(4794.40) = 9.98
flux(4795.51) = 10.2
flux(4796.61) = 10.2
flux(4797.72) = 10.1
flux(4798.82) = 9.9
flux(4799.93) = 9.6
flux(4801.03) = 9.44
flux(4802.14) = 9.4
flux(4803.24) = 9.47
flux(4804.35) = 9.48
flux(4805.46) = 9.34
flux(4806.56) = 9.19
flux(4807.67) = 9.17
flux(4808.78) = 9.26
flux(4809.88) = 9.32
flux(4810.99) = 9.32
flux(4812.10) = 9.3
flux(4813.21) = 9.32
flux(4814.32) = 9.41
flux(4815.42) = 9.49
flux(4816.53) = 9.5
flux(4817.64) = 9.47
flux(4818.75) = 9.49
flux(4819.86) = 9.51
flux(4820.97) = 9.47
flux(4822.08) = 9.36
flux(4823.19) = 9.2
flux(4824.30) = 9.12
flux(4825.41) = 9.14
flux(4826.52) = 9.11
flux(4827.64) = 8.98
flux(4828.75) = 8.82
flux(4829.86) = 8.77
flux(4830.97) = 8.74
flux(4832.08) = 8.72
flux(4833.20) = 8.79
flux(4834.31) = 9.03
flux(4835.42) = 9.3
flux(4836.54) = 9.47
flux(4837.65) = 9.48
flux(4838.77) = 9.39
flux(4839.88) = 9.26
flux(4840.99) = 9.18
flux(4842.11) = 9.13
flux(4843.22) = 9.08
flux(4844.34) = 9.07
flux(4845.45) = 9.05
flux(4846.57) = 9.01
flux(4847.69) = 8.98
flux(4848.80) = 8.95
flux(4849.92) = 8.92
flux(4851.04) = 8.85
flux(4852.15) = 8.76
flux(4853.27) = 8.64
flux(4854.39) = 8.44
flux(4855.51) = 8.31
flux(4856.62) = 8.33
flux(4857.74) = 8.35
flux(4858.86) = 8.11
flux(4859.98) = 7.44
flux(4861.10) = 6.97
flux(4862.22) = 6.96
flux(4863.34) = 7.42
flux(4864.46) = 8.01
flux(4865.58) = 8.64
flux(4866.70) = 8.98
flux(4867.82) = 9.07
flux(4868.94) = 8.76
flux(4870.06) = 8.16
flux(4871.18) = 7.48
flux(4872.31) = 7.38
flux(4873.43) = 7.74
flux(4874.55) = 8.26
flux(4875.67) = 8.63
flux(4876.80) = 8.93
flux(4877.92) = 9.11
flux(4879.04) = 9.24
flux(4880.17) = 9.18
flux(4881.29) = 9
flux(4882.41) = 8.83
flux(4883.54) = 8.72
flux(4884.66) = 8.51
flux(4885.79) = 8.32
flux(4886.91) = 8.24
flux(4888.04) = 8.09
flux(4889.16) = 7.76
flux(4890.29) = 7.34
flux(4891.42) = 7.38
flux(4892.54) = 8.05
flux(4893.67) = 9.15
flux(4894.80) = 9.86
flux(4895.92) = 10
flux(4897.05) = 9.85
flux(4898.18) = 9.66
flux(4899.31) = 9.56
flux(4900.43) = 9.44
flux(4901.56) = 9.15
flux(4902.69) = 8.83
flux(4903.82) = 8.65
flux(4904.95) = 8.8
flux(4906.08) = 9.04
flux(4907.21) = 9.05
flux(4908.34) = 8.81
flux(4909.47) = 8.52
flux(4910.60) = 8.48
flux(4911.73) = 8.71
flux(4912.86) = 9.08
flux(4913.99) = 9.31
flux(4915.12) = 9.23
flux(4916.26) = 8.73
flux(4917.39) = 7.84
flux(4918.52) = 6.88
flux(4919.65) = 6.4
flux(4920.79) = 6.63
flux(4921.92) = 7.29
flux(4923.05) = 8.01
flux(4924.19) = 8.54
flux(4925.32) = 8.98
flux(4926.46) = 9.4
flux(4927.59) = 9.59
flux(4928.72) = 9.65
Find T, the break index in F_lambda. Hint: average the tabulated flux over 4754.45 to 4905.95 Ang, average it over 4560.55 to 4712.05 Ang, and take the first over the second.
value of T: 1.03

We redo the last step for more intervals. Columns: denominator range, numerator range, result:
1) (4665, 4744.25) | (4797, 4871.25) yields 1.02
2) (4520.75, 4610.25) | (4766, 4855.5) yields 1.09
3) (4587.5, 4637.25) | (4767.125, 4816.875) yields 1.06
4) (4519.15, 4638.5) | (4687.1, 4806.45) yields 1.05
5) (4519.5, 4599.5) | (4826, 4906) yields 1.02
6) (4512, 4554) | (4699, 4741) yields 1.07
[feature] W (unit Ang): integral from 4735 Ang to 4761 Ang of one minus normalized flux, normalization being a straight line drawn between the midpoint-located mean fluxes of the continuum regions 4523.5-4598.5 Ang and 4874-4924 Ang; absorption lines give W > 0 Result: -1.9 Ang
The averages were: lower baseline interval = 8.45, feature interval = 9.15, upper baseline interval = 8.6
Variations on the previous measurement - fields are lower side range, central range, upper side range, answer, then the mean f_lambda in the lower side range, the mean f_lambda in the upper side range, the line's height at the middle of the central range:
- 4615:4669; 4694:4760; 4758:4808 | 1.62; 8.85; 9.32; 9.14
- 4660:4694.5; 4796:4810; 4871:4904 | -1.30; 8.78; 8.69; 8.73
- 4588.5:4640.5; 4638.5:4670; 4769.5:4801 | 1.20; 8.88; 9.53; 9.03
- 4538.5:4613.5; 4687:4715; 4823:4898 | 0.81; 8.68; 8.66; 8.67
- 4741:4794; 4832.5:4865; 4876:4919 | 1.07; 9.21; 8.77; 8.94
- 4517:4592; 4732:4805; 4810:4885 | -4.37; 8.5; 8.8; 8.72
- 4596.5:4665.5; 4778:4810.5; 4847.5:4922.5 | -3.24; 8.85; 8.48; 8.61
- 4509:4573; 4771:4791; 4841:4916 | -1.90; 8.42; 8.64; 8.58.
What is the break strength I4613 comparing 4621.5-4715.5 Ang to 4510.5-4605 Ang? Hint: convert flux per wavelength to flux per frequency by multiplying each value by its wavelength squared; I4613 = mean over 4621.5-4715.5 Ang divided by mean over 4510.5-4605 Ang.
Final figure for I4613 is 1.07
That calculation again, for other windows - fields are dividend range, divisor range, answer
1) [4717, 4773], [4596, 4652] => 1.09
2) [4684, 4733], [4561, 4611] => 1.06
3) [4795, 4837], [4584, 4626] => 1.15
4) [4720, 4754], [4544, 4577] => 1.14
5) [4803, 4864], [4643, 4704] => 1.11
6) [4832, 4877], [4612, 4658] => 1.06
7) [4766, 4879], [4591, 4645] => 1.11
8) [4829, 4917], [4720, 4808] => 0.98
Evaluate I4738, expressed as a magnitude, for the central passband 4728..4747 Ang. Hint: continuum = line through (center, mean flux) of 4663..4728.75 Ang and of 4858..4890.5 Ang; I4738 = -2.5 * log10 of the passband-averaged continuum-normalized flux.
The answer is -0.03 mag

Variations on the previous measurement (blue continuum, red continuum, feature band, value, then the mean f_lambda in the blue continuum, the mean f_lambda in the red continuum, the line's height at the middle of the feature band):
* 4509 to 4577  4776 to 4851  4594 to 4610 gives 0.021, 8.46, 9.32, 8.64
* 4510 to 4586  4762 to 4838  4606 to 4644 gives -0.040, 8.46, 9.29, 8.72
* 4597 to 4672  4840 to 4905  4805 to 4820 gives -0.085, 8.82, 8.6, 8.66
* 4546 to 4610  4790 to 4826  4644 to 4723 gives 0.037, 8.64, 9.48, 9.02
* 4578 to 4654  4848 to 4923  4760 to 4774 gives -0.031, 8.8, 8.47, 8.62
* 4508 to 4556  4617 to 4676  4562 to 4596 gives -0.031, 8.31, 8.85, 8.53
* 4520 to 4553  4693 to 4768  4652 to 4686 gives -0.018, 8.13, 8.88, 8.64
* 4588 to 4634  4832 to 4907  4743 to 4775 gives -0.038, 8.91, 8.68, 8.77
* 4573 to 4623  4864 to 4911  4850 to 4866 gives 0.076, 8.82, 8.69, 8.7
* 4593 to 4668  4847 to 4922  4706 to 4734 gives -0.043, 8.8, 8.49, 8.69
